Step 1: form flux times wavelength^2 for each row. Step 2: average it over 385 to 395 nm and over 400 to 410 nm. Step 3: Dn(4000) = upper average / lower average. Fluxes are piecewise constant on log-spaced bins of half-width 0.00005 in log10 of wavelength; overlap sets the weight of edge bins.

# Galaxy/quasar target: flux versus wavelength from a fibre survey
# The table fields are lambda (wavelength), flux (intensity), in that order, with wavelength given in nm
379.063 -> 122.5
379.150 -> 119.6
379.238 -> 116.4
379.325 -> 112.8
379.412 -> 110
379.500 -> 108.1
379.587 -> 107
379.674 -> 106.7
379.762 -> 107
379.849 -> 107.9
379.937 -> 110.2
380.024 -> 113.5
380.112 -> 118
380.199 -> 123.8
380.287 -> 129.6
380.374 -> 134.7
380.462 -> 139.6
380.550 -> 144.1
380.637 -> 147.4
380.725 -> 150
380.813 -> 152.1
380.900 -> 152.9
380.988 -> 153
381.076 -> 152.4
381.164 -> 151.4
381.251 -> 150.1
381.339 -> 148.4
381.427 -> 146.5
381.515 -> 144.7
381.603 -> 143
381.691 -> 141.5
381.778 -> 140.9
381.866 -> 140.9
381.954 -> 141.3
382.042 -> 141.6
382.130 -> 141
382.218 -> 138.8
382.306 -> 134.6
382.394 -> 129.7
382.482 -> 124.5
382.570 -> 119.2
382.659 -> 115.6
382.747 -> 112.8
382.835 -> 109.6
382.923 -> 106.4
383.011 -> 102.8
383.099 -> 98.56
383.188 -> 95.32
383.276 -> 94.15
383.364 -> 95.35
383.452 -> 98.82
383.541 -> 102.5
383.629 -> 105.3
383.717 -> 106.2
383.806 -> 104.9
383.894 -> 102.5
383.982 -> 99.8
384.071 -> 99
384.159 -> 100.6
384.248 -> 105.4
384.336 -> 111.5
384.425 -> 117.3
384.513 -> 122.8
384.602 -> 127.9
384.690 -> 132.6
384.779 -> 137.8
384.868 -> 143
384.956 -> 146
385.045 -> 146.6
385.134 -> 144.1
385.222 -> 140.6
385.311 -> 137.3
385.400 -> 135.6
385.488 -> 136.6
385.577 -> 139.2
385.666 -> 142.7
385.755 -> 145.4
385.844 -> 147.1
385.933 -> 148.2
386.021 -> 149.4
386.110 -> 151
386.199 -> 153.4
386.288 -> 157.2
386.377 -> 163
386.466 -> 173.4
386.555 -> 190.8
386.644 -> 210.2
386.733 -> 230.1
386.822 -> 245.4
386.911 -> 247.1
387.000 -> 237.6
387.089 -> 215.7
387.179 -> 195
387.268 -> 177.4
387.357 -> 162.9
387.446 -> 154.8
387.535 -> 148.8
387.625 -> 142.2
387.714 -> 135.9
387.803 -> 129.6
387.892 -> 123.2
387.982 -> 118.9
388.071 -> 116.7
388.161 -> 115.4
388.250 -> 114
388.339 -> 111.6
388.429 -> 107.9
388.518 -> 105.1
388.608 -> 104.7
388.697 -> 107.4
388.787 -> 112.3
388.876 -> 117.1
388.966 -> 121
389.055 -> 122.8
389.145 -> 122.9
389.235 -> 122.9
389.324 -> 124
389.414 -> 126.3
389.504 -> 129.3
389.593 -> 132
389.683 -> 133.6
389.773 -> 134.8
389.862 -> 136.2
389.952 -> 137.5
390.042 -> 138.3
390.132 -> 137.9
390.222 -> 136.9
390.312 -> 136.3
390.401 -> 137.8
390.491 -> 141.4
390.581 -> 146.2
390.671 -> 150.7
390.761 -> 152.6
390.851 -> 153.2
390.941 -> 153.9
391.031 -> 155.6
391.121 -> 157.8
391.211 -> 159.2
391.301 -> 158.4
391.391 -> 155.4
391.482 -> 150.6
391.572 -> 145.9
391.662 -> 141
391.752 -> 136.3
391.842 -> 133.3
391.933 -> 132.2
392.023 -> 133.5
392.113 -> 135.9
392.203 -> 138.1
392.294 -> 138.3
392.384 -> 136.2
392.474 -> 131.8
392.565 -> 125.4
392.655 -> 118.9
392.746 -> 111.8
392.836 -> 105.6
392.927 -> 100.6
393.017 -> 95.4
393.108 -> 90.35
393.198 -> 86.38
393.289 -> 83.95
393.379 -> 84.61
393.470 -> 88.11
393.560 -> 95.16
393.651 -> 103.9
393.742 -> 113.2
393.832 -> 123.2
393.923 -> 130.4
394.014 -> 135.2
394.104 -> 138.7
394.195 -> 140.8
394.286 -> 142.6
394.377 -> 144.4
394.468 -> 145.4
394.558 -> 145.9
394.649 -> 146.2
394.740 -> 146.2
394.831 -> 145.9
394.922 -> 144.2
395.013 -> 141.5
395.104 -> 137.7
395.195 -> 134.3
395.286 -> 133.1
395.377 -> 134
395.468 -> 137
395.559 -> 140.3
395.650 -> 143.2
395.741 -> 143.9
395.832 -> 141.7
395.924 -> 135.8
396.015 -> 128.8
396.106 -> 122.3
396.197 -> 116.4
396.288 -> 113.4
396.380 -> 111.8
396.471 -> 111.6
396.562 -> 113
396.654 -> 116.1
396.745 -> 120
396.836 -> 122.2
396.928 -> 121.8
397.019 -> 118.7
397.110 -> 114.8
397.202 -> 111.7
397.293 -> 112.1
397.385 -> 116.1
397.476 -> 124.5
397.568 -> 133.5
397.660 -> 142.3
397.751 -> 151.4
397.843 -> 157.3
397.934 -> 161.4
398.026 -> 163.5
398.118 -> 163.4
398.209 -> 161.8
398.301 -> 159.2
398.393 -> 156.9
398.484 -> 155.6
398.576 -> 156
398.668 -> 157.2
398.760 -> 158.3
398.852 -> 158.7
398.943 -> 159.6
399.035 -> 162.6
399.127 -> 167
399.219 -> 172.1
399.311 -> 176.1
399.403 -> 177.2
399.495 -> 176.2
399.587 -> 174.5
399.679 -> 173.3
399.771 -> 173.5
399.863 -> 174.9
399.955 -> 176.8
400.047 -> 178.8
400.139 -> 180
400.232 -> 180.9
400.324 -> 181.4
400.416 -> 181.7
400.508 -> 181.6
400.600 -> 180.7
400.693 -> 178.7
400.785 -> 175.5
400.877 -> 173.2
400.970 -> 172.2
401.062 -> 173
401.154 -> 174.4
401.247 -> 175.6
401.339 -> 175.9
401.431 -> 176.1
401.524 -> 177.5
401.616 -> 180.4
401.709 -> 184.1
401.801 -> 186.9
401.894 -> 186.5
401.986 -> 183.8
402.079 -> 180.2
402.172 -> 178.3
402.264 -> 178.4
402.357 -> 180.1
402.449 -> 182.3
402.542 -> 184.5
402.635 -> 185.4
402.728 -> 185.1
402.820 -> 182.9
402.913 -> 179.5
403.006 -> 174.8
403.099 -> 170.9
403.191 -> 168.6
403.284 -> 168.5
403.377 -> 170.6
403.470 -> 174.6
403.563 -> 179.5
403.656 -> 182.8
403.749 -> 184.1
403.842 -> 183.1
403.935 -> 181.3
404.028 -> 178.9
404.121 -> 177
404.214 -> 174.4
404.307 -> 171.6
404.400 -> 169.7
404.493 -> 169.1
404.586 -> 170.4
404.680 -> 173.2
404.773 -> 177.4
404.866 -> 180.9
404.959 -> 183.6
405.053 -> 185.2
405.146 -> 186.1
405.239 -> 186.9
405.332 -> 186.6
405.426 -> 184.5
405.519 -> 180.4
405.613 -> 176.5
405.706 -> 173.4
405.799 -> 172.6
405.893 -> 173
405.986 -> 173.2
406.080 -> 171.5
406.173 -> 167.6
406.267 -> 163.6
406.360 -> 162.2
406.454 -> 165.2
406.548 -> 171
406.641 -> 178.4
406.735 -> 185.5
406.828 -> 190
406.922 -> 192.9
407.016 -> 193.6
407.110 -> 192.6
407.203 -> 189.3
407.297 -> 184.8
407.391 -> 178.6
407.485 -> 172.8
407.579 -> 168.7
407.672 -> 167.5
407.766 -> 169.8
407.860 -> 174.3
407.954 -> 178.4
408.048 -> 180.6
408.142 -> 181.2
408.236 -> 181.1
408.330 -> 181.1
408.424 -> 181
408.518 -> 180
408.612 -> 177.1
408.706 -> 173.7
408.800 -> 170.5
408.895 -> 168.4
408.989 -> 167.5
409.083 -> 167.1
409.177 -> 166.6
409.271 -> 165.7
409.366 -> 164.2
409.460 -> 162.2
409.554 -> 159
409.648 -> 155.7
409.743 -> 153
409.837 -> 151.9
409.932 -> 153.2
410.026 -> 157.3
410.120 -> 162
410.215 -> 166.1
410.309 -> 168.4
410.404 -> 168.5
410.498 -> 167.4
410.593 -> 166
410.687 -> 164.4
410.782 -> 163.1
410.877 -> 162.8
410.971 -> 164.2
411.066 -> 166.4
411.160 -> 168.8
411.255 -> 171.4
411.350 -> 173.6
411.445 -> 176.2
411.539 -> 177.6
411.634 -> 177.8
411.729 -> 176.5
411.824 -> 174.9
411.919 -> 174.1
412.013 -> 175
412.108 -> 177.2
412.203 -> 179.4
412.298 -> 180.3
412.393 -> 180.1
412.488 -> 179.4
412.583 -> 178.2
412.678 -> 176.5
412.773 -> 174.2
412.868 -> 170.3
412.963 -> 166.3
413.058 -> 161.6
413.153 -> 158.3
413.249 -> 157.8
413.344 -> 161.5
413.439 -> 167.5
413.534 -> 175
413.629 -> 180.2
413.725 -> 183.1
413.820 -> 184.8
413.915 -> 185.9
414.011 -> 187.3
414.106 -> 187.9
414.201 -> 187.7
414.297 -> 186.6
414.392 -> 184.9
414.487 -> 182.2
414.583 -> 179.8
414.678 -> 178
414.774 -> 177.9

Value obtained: 1.36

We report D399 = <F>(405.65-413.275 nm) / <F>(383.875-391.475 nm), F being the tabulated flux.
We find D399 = 1.2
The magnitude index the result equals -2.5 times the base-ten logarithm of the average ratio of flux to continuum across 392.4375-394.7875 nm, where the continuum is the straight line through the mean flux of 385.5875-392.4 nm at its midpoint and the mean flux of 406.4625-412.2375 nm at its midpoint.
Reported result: 0.28 mag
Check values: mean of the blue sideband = 147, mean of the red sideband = 172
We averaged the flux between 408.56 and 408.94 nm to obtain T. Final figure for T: 172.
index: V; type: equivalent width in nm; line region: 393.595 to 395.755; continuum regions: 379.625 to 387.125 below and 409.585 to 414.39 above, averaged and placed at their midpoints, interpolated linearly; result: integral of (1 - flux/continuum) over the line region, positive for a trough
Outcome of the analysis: 0.20 nm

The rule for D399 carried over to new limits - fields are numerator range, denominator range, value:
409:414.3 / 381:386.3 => 1.33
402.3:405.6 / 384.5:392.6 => 1.23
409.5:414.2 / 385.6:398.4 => 1.24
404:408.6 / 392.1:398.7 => 1.37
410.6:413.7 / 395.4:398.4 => 1.29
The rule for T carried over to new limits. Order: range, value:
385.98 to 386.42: 155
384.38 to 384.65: 123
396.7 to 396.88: 121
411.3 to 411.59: 176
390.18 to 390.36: 137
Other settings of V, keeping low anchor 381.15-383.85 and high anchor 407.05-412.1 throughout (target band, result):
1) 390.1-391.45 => -0.111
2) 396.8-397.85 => 0.162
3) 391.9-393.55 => 0.331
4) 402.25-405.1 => -0.309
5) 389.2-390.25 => 0.026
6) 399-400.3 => -0.183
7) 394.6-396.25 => 0.096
